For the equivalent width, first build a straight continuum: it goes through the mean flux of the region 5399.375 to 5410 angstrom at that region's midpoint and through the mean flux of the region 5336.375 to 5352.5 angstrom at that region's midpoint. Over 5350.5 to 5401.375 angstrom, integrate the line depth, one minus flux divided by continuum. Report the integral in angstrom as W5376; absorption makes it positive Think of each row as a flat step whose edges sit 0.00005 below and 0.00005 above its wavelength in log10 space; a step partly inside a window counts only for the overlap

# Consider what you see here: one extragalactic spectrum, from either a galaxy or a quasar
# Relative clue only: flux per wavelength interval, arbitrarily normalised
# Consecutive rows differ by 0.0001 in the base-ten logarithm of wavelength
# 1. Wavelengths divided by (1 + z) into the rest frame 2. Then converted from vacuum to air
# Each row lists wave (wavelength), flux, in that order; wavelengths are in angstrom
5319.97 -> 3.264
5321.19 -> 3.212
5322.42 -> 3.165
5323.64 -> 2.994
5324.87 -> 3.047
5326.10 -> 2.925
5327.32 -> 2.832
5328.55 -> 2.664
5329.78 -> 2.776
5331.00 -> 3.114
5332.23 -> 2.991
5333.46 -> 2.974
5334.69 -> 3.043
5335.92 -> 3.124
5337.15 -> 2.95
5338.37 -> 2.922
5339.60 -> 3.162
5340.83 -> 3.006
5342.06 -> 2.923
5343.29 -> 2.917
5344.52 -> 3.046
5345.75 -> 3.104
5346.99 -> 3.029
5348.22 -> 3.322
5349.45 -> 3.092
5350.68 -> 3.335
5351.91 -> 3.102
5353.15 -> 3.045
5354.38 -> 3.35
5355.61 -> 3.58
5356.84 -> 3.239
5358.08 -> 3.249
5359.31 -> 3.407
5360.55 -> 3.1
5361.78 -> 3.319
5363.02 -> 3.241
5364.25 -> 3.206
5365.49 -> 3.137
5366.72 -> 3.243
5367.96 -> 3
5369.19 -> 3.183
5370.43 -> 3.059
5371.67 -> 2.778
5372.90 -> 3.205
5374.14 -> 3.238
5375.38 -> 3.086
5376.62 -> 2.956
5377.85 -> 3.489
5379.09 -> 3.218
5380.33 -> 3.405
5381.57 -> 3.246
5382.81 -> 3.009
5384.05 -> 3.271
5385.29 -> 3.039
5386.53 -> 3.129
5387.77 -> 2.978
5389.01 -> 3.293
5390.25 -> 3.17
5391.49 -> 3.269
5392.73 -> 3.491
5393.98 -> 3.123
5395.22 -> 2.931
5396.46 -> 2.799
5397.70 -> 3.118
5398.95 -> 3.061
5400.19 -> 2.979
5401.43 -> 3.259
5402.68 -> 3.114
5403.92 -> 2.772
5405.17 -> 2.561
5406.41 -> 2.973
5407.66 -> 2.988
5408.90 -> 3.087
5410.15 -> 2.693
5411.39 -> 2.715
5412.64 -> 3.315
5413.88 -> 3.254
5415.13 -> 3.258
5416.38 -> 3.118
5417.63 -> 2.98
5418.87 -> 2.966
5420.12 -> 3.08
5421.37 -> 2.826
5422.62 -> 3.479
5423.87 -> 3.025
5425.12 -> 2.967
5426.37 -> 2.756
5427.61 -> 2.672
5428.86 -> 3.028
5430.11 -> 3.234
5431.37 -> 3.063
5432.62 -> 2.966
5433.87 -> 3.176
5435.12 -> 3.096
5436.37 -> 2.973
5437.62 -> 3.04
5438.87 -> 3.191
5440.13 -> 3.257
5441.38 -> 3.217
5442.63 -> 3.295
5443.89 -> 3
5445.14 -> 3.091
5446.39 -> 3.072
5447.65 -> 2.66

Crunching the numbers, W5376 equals -2.7 angstrom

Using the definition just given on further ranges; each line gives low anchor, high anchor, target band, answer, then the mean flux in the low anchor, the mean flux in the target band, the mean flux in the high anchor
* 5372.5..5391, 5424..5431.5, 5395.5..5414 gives 0.6 angstrom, 3.18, 2.97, 2.95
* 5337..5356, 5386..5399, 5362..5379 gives -0.1 angstrom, 3.12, 3.15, 3.13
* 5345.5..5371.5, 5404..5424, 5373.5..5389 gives -0.3 angstrom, 3.2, 3.18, 3.01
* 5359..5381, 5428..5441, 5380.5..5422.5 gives 1.0 angstrom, 3.18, 3.06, 3.1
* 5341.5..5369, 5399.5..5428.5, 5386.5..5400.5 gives -0.2 angstrom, 3.18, 3.11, 2.99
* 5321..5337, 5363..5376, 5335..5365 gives -1.0 angstrom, 2.98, 3.16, 3.12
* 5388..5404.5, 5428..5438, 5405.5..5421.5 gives 0.3 angstrom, 3.1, 3.02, 3.06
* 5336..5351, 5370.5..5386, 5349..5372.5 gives -0.6 angstrom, 3.06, 3.19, 3.16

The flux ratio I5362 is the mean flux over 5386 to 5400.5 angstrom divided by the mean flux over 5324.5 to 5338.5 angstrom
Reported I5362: 1.06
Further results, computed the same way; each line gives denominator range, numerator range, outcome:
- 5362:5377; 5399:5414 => 0.95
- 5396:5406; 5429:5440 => 1.05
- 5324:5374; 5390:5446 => 0.99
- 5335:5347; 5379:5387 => 1.06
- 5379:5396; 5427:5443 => 0.97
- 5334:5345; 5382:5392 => 1.04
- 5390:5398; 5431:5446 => 1.00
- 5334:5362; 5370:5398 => 1.00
